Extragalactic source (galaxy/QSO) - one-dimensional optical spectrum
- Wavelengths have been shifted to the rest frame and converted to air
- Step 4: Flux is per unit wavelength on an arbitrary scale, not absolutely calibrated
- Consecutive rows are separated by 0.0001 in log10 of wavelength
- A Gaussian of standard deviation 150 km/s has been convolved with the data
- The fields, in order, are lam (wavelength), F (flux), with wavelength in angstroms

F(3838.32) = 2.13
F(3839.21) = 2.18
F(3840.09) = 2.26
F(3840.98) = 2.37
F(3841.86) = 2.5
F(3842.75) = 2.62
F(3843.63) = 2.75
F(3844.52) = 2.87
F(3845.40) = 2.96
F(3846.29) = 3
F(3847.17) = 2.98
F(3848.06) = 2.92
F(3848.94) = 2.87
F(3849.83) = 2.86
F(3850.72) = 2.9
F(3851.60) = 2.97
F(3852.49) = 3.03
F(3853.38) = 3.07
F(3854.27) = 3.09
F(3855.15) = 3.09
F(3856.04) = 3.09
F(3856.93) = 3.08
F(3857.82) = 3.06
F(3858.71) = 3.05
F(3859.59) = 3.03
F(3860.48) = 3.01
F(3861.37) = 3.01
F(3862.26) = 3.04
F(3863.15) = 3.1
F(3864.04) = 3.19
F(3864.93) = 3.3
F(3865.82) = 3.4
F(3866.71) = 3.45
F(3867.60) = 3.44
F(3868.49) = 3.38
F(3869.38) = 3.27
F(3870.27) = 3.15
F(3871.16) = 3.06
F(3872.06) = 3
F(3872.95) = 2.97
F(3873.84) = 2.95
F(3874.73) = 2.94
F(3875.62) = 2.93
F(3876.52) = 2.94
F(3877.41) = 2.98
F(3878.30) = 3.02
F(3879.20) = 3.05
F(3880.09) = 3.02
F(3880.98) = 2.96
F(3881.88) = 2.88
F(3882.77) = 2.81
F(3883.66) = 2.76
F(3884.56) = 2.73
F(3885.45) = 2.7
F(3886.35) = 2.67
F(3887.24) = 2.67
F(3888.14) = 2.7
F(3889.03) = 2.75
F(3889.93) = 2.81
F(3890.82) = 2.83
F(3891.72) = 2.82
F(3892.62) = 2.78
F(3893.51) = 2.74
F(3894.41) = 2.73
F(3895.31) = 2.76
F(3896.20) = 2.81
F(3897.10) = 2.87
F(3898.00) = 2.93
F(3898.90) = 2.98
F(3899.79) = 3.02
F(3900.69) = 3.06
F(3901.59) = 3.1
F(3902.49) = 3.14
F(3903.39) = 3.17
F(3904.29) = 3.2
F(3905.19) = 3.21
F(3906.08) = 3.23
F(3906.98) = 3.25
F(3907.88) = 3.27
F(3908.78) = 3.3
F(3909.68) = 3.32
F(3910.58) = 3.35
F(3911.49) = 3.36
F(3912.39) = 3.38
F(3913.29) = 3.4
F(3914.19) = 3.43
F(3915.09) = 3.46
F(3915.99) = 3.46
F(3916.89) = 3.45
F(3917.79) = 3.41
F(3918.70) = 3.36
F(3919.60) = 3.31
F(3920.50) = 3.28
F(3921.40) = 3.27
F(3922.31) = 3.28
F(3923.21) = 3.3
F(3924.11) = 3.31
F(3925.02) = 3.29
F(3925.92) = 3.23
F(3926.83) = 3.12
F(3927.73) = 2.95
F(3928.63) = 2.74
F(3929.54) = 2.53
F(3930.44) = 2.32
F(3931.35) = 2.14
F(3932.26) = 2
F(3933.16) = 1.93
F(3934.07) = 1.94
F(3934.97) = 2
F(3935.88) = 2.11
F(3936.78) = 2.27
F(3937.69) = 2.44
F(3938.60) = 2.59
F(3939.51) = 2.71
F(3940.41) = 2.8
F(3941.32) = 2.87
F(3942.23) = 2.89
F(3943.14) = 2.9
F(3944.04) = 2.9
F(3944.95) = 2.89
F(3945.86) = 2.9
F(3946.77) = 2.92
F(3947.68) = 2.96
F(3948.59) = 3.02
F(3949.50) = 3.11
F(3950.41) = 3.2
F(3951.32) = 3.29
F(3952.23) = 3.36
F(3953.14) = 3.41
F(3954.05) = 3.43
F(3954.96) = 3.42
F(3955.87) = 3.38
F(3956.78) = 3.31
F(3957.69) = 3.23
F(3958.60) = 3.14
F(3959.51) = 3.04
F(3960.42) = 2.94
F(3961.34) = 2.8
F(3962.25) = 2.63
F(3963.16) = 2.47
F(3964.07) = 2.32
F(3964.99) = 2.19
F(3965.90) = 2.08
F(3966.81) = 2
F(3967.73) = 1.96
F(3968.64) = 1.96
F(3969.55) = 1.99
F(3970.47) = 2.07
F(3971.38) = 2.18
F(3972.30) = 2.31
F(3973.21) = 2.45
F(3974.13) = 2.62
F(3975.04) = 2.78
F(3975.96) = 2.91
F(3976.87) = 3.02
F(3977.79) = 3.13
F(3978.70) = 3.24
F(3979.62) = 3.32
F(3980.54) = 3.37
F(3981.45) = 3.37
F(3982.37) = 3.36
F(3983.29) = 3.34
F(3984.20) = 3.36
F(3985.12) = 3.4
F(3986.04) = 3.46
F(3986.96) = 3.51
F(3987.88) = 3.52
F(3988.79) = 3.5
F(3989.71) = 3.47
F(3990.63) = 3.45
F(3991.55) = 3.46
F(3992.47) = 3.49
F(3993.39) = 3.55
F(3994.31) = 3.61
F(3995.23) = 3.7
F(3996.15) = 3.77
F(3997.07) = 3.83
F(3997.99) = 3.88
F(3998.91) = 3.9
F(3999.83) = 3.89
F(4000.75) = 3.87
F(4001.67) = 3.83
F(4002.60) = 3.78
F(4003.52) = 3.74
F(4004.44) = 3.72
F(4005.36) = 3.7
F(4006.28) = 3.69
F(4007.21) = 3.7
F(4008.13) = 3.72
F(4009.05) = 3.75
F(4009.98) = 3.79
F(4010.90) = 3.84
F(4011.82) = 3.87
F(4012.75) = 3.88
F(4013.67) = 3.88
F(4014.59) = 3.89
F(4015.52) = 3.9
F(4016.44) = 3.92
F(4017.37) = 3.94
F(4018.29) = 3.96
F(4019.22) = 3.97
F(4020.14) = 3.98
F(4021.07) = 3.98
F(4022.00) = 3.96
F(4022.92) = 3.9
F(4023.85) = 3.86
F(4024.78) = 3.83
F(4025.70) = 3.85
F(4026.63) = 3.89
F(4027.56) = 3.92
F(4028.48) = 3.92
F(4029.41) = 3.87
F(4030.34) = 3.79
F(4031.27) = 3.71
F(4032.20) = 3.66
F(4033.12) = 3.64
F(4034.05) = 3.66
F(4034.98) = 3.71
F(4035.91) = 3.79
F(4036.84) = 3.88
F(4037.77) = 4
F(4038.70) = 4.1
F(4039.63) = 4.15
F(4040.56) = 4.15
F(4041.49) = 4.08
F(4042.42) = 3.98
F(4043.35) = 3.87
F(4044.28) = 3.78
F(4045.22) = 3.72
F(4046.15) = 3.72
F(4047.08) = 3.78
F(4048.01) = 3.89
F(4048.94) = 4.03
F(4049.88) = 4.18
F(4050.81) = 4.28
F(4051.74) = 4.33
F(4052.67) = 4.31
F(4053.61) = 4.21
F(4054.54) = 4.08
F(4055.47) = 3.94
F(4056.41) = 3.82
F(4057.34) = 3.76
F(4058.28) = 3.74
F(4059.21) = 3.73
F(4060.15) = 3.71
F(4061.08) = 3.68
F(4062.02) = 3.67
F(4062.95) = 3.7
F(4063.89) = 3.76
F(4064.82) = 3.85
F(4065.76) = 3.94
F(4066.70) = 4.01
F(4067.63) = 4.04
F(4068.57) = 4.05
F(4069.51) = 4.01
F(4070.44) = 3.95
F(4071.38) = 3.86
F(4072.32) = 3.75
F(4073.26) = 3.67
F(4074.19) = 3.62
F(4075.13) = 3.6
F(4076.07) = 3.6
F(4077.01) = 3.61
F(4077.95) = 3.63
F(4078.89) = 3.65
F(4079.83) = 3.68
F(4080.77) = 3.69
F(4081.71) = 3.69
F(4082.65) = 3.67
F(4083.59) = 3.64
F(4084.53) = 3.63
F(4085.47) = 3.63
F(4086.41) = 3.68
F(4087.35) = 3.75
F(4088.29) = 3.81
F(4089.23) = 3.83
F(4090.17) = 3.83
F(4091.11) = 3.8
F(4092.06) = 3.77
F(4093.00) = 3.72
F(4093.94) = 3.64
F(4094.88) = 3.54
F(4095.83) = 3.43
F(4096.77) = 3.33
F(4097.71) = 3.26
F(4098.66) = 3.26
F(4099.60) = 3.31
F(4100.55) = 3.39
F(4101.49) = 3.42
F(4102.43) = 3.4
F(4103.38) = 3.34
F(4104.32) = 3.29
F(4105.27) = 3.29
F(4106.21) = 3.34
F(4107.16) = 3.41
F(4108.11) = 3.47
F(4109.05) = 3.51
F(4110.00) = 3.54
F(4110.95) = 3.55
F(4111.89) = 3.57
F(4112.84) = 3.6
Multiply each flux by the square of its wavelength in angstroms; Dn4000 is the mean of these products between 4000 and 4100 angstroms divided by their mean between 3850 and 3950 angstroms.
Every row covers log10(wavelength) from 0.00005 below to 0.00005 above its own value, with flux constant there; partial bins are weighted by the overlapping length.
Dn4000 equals 1.4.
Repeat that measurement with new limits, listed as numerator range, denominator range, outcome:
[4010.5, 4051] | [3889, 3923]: 1.32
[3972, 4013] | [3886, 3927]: 1.17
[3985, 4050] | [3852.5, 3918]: 1.33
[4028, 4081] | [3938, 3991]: 1.38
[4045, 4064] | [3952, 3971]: 1.51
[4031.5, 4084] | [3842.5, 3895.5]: 1.43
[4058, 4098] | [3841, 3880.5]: 1.37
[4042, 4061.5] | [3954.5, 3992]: 1.40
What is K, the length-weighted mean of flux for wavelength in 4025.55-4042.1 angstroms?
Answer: 3.88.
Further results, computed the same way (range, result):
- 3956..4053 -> 3.5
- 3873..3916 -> 3.01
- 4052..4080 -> 3.83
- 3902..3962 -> 3.02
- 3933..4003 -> 3.01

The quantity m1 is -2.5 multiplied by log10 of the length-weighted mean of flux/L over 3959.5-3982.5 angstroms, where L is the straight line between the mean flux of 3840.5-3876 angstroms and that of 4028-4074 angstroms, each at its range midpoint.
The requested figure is 0.33 mag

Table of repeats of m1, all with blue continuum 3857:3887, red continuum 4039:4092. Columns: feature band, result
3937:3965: 0.14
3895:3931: 0.01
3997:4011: -0.06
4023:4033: -0.04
